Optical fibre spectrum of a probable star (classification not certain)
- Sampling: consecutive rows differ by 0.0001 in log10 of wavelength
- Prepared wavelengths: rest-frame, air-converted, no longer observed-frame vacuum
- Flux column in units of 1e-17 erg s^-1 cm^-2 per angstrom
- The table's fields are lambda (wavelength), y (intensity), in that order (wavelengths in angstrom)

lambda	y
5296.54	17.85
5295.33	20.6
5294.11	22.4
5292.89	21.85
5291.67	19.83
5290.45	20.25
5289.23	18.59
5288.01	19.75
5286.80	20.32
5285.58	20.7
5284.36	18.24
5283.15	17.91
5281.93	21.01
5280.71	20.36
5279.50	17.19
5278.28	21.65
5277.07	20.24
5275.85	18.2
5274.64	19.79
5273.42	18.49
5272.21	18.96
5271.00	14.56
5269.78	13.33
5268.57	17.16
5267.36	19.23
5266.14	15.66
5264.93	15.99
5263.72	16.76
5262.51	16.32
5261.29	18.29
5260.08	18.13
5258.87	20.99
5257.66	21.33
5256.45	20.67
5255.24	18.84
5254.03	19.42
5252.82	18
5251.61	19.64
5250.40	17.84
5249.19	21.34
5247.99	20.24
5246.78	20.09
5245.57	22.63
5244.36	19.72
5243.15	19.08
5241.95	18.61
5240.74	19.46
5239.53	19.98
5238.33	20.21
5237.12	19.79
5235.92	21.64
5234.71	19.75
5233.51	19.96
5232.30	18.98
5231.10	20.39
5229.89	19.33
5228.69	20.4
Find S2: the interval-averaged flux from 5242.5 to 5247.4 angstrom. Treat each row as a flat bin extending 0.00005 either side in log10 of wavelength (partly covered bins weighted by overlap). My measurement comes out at 20.4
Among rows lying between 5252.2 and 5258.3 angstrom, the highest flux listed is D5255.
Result 21.33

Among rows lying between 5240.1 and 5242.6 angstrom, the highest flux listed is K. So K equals 19.46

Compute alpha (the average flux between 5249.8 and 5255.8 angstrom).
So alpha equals 18.7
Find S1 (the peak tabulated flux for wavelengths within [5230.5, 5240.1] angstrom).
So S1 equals 21.64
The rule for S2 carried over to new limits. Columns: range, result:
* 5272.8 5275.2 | 19.1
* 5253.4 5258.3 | 20.1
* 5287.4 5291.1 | 19.5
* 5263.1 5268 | 16.9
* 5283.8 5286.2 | 19.5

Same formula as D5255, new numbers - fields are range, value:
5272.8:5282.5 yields 21.65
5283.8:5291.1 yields 20.7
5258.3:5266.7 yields 20.99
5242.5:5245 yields 19.72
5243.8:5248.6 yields 22.63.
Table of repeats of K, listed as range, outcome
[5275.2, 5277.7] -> 20.24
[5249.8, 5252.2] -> 19.64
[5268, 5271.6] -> 17.16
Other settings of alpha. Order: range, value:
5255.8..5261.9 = 19.9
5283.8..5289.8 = 19.5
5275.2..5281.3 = 19.5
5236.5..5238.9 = 20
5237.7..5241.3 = 19.9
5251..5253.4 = 18.8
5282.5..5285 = 18.1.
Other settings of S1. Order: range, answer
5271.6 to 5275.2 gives 19.79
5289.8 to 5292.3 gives 20.25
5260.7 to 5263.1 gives 18.29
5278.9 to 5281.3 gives 20.36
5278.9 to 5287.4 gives 21.01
